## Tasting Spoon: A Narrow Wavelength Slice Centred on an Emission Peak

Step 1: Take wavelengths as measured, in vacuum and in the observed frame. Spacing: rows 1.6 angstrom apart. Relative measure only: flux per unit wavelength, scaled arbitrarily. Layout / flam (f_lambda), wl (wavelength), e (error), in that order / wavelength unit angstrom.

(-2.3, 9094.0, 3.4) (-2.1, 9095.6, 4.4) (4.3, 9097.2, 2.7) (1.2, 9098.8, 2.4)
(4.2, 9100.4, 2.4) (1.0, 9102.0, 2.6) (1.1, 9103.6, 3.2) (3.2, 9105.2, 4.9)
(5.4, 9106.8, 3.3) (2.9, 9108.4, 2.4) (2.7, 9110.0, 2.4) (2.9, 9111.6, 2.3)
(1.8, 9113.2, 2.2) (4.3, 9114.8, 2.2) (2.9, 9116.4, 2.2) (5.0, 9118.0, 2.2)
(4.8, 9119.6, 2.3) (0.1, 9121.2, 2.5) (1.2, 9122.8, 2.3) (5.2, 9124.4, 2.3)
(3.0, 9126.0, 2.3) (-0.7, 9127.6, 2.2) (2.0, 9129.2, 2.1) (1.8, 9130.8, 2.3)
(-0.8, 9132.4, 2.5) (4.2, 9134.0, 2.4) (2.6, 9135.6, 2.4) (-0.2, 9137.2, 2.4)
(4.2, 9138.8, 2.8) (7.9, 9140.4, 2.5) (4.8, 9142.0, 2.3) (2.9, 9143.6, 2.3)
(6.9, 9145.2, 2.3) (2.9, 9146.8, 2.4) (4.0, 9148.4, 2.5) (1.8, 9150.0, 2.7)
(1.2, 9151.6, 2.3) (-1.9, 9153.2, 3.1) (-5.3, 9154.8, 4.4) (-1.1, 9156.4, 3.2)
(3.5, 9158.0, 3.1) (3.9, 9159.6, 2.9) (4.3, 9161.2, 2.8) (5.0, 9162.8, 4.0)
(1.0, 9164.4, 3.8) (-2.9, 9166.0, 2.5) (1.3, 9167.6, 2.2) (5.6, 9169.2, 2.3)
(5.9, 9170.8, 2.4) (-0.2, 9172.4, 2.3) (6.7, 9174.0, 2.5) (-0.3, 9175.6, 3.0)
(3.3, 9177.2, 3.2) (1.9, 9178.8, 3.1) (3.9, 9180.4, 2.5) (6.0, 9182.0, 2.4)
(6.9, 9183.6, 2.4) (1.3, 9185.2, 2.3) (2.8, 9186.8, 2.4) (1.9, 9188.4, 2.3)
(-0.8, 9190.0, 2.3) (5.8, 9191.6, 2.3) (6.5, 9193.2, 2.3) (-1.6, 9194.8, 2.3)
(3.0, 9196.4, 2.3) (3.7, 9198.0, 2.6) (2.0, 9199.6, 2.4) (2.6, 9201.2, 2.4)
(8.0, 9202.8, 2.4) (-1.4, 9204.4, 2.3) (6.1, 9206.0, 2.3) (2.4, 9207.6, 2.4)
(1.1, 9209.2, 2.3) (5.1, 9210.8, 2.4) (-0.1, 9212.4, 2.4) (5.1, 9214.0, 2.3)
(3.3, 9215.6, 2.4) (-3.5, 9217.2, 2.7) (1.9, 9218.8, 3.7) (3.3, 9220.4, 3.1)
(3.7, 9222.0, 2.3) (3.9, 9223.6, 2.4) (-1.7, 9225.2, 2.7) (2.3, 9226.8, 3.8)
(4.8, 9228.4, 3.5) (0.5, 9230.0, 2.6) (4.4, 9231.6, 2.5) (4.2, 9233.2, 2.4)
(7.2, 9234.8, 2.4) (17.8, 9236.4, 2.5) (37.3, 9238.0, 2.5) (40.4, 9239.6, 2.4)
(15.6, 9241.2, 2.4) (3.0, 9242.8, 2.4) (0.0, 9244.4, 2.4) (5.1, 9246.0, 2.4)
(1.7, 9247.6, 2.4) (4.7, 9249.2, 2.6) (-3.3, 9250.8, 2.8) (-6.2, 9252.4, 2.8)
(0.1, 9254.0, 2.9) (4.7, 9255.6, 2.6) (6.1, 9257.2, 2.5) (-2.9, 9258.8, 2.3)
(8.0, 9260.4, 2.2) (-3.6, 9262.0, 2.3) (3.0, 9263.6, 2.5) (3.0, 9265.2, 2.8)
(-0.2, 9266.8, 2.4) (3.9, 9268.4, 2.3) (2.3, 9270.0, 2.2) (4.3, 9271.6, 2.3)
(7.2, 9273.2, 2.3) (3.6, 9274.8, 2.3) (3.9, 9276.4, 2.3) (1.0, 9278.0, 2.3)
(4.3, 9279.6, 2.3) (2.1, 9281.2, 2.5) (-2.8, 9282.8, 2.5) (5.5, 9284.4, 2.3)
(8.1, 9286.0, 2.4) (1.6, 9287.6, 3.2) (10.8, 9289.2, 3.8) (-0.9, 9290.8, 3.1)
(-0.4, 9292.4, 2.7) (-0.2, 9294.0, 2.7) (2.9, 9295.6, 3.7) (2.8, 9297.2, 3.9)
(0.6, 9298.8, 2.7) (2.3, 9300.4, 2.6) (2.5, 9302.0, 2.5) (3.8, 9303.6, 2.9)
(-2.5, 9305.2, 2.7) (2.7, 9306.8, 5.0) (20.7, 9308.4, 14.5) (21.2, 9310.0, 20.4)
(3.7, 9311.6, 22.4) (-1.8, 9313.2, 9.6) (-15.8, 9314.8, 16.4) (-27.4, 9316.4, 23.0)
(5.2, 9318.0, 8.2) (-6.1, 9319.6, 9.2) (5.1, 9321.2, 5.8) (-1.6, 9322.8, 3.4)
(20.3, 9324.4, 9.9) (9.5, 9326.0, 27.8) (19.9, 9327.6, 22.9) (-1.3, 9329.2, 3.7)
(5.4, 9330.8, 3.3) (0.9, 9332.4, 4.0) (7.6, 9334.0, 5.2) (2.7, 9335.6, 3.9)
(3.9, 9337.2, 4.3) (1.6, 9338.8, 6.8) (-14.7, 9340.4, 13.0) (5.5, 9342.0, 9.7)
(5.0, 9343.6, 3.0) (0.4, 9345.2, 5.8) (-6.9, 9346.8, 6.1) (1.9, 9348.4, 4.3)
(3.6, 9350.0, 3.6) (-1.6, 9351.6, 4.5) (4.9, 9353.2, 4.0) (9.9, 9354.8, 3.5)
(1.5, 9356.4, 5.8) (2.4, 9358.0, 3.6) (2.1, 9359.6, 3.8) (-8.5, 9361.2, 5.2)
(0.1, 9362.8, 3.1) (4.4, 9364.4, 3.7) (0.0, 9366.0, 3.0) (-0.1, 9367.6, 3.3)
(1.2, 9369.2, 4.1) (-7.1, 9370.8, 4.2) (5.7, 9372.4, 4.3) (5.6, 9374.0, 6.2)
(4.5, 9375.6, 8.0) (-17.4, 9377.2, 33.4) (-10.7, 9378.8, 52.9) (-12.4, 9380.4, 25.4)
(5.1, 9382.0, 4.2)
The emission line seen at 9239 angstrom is Hbeta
